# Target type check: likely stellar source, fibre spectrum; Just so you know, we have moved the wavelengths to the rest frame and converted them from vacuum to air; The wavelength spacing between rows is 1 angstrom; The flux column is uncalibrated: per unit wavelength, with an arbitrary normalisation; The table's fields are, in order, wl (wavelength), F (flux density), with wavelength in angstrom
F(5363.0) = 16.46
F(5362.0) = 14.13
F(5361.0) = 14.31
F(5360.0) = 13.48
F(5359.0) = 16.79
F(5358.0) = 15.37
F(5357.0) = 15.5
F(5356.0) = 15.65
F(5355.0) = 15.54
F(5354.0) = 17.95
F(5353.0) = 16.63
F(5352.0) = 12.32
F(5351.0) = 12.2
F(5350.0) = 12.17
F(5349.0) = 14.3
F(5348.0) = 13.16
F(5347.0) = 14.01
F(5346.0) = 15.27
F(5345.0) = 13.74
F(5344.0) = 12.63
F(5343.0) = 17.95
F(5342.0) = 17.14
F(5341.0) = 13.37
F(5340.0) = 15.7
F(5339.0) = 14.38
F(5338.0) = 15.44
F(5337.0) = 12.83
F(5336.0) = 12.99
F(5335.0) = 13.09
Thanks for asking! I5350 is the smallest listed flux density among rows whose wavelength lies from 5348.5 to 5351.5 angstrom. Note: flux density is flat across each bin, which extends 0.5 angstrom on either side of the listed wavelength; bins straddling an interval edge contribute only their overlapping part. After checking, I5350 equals 12.17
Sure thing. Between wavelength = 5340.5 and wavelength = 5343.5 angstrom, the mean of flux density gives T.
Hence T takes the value 16.2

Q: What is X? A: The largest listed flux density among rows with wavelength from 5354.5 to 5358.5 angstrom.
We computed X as 15.65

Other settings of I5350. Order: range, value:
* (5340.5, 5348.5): 12.63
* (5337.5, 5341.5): 13.37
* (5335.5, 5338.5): 12.83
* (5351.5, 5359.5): 12.32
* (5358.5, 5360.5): 13.48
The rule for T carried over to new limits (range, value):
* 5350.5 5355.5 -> 14.9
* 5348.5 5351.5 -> 12.9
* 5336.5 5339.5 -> 14.2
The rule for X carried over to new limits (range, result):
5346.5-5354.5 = 17.95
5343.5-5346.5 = 15.27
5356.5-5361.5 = 16.79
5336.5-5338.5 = 15.44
